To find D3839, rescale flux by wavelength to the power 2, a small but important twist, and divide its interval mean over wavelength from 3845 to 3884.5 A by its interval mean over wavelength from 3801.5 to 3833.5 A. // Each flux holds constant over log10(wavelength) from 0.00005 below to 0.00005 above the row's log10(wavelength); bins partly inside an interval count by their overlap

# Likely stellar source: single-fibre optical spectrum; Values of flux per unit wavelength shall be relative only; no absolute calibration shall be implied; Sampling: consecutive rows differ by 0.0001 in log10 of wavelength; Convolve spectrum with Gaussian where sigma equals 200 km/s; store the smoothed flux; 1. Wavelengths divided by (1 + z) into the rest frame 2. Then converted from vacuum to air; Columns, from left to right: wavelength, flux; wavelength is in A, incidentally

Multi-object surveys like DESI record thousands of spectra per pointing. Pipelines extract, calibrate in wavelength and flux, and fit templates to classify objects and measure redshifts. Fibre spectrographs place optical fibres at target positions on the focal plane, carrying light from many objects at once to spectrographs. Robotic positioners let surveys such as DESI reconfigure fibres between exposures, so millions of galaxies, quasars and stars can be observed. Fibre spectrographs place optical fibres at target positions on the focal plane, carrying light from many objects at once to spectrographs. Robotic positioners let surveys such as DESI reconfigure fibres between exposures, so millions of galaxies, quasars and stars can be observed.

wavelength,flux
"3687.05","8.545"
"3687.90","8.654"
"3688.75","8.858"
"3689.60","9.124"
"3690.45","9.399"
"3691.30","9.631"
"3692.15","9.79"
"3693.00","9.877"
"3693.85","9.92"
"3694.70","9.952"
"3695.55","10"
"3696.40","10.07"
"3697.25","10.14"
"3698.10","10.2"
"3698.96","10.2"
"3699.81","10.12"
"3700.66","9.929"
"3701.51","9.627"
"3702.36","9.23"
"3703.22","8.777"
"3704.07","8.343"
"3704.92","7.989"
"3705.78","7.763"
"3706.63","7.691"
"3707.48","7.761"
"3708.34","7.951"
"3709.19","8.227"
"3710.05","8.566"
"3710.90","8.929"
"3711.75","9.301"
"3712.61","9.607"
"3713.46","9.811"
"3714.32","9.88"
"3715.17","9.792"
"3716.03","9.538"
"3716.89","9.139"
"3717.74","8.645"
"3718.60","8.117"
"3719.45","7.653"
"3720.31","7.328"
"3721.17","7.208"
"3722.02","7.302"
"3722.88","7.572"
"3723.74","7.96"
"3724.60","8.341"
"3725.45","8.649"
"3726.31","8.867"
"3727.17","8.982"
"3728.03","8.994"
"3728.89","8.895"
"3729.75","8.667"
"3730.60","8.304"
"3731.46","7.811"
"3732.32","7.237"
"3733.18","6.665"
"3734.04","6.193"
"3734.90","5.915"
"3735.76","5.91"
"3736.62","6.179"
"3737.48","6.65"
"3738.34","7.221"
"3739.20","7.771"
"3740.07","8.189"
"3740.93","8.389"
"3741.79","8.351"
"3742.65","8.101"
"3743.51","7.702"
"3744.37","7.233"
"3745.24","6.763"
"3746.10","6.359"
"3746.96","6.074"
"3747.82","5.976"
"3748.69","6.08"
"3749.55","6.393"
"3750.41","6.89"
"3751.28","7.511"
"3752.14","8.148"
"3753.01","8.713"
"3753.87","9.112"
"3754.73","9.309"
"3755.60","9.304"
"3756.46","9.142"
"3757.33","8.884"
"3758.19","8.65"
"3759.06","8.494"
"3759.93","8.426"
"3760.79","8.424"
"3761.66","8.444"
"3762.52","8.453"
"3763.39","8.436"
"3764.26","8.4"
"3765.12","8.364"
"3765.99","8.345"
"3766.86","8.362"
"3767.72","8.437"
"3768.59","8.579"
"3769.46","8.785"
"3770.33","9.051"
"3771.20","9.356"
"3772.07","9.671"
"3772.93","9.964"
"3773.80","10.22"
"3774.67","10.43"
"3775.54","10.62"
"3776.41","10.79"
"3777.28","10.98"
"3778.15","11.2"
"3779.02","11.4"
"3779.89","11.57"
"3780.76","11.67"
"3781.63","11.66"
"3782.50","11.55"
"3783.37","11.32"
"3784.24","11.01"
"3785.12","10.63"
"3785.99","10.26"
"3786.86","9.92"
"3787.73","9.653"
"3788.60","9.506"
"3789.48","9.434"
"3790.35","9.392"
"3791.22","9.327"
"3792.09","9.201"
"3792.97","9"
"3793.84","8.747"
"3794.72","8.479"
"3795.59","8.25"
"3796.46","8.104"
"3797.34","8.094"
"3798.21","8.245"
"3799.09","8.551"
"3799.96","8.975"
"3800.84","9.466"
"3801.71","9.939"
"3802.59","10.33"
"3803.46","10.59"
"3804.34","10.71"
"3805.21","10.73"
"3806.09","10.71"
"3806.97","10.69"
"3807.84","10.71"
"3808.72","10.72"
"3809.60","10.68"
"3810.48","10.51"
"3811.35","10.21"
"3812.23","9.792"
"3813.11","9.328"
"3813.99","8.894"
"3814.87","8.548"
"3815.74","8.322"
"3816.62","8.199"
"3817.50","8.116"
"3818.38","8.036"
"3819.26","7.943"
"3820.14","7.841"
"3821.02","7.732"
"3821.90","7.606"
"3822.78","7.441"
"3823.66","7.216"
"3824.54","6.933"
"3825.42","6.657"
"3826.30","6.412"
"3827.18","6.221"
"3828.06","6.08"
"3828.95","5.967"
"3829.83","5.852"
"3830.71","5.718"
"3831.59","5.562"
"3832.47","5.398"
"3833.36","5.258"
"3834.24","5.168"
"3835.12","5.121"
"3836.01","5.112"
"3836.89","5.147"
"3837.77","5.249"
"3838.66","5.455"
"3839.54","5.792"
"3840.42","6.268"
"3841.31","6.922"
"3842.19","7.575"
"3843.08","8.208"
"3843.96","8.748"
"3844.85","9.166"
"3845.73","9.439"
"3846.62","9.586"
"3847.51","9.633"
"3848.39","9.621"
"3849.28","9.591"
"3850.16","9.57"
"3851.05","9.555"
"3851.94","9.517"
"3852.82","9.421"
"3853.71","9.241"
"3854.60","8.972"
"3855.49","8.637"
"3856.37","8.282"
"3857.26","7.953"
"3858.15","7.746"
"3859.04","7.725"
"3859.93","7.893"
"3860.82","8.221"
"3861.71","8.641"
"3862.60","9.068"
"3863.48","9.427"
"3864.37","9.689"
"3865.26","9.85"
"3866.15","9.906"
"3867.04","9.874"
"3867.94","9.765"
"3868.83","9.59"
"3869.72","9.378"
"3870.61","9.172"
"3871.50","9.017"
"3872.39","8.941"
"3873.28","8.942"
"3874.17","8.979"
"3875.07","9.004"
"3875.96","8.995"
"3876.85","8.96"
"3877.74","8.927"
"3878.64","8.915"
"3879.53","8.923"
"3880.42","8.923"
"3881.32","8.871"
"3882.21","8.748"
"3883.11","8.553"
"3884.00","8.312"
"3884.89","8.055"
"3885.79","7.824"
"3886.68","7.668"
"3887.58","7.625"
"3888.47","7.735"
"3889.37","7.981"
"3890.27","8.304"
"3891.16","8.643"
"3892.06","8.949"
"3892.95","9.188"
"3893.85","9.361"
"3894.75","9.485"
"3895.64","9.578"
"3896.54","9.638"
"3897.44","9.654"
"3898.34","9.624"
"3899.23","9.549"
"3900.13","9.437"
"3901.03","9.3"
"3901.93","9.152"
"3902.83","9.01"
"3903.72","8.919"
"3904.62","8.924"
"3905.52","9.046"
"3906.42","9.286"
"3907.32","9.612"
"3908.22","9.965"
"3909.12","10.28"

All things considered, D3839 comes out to 1.1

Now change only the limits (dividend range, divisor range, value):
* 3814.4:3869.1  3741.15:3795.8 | 0.90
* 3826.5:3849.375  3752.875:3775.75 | 0.79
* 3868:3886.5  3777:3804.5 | 0.94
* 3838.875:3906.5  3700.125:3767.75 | 1.17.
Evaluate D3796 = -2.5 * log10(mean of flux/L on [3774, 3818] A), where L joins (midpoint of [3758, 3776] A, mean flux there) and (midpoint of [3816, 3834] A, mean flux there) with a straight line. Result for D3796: -0.25 mag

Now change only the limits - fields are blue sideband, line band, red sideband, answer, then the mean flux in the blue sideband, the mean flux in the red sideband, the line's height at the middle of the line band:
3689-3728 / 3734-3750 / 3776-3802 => 0.32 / 8.95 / 9.87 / 9.34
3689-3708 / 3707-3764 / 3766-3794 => 0.20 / 9.33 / 10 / 9.65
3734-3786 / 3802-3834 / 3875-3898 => 0.06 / 8.71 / 8.72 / 8.71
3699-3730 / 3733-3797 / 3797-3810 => 0.08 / 8.66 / 9.96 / 9.4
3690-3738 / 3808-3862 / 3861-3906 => 0.14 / 8.59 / 9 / 8.88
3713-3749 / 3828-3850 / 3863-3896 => 0.24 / 7.78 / 8.92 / 8.61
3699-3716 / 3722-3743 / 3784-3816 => 0.18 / 8.96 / 9.61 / 9.13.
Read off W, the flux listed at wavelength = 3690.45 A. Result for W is 9.399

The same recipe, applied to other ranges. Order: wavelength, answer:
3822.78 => 7.441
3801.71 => 9.939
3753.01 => 8.713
